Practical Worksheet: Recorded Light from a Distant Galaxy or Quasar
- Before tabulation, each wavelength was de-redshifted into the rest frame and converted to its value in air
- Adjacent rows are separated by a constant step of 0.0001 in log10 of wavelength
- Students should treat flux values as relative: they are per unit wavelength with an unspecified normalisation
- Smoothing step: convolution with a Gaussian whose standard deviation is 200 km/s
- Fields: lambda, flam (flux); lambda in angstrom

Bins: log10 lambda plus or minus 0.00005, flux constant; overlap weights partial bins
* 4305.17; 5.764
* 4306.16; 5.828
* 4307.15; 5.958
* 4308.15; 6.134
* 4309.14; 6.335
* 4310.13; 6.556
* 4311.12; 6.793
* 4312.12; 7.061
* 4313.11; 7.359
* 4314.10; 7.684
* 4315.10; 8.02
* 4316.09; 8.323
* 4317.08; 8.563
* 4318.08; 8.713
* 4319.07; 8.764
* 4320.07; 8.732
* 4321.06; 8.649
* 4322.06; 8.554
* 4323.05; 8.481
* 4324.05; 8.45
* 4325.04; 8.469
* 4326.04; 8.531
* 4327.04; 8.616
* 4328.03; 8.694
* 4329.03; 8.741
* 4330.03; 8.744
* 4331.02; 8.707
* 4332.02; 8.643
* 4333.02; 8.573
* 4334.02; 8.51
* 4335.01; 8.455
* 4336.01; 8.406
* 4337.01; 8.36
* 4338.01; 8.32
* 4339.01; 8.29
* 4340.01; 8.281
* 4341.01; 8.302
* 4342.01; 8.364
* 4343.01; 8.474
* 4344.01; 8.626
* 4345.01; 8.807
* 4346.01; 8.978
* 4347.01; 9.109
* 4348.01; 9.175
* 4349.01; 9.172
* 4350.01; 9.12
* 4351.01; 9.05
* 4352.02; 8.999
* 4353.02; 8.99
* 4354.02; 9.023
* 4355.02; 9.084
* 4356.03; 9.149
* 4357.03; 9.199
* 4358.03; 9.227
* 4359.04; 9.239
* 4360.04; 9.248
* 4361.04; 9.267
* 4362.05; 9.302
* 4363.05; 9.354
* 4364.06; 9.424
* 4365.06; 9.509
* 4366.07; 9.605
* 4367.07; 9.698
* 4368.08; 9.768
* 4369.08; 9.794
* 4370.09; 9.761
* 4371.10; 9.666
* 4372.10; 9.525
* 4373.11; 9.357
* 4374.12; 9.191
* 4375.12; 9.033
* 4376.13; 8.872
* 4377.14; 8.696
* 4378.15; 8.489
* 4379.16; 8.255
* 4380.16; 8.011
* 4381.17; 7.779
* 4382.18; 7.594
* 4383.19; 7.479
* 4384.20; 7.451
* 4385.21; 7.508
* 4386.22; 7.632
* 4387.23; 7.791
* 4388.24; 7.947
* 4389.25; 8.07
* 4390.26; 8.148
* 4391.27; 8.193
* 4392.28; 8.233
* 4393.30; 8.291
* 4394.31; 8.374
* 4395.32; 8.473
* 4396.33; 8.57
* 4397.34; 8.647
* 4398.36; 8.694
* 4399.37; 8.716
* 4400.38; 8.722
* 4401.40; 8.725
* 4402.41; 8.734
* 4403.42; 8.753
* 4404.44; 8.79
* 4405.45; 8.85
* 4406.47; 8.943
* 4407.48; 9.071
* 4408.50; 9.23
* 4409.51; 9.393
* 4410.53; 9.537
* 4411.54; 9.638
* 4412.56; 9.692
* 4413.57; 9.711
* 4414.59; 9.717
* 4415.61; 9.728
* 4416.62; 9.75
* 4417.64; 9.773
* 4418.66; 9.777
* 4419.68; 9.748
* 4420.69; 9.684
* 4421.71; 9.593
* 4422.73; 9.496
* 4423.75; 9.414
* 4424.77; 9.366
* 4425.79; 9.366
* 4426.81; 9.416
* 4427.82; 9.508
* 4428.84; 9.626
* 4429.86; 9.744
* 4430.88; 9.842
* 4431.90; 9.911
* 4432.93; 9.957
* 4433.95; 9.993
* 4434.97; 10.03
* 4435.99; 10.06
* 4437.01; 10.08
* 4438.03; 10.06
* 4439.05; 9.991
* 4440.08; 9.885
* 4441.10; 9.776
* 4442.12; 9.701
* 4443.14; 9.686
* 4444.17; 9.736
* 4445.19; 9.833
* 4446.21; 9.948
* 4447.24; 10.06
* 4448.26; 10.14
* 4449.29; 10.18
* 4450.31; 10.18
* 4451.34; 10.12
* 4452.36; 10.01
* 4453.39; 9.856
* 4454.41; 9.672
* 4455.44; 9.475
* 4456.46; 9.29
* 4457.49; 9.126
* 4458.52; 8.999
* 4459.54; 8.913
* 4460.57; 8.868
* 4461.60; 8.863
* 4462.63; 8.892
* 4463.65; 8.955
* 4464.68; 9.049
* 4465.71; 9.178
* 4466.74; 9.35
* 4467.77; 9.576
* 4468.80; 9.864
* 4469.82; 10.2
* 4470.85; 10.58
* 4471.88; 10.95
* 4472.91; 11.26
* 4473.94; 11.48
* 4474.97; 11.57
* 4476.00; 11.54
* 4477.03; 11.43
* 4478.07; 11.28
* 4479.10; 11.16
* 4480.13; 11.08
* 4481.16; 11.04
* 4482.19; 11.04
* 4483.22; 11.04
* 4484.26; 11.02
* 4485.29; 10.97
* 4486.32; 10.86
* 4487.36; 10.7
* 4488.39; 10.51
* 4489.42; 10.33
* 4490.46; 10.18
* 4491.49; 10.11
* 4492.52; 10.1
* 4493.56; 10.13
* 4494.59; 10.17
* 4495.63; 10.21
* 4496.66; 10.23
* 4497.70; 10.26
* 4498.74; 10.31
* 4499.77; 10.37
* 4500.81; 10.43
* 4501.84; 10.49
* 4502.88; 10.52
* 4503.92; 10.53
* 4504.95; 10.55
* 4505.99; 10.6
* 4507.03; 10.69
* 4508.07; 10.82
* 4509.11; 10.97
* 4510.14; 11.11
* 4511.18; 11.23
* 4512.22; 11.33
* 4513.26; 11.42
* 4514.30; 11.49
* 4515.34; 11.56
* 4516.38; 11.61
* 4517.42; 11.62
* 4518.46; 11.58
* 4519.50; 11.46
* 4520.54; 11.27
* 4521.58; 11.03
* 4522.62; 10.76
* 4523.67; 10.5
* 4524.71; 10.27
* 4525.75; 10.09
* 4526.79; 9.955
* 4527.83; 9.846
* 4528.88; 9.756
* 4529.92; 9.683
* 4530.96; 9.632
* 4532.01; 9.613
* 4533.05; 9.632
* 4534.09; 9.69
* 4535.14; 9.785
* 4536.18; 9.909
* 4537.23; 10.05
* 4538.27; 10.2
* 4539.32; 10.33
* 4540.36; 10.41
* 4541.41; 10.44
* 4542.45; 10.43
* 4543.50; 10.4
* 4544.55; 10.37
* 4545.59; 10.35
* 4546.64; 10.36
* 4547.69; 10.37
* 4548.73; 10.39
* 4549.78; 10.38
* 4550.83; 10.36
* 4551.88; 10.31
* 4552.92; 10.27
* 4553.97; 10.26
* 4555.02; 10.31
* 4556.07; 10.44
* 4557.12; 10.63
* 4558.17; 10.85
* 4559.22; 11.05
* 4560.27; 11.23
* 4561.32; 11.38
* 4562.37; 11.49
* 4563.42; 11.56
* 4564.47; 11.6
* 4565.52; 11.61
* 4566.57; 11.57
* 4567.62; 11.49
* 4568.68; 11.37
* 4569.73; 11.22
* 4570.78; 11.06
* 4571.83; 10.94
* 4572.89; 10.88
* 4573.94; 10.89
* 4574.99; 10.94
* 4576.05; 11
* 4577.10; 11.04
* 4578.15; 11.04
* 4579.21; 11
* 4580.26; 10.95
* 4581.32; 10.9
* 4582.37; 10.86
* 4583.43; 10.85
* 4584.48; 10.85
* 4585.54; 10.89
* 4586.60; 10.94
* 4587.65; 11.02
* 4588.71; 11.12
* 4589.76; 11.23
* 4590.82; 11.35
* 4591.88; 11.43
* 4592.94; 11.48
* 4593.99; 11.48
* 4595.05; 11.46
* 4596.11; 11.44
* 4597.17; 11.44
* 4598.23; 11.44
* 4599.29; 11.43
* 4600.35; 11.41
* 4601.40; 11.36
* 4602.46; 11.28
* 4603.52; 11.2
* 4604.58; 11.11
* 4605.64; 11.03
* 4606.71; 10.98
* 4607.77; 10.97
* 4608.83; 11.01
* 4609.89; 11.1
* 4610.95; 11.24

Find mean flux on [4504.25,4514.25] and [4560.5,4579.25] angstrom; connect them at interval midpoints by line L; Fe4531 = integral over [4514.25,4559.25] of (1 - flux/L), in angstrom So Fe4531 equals 2.7 angstrom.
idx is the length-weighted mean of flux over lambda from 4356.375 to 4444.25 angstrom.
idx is 9.14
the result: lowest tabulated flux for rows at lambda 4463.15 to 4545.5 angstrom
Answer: 8.955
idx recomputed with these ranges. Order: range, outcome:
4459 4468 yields 9.05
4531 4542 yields 9.99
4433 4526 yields 10.4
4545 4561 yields 10.5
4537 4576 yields 10.8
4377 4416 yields 8.57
